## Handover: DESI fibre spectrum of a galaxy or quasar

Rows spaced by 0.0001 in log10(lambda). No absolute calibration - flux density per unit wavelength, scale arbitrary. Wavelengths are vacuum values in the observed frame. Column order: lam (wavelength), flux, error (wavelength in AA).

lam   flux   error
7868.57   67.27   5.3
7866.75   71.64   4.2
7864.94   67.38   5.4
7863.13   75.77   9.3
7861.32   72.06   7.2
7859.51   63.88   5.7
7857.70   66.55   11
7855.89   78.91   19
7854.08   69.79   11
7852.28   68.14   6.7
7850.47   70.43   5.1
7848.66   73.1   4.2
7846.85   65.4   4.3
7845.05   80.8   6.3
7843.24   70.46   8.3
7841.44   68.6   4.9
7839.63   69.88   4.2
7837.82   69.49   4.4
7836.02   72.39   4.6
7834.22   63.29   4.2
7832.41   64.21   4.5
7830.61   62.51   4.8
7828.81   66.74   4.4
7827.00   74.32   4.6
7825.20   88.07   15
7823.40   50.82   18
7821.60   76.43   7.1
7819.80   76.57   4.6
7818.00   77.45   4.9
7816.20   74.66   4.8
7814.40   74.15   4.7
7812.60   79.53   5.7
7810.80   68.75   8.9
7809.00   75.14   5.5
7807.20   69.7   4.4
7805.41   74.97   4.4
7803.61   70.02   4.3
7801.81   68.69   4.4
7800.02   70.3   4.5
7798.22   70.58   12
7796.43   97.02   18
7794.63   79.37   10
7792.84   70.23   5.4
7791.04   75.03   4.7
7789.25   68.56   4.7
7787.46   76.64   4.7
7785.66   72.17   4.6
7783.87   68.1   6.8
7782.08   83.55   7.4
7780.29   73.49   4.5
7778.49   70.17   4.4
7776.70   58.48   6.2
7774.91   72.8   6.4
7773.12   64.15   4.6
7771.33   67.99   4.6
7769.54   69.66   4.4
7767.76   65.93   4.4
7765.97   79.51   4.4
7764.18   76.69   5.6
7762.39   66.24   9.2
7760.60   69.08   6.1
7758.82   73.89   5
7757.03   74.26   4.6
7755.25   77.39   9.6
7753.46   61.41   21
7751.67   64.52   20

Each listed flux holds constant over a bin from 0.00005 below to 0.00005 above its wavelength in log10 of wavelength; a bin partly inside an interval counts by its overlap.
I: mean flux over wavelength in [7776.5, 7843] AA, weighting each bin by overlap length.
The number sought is 72.3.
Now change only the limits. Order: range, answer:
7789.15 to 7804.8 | 74.7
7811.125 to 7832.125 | 72.5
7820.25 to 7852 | 69.9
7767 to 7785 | 69.5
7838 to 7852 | 71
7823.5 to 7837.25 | 69.1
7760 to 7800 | 72.5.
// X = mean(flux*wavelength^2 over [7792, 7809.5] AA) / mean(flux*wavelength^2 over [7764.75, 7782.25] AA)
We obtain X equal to 1.07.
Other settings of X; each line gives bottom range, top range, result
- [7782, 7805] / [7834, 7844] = 0.94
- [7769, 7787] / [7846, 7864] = 1.02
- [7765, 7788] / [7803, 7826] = 1.05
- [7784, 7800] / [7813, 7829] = 0.98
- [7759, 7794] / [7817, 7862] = 1.01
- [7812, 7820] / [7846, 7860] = 0.92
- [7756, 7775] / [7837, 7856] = 1.02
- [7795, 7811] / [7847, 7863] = 0.96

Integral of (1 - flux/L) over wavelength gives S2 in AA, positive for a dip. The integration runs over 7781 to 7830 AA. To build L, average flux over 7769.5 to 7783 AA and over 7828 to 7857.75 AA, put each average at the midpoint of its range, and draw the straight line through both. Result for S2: -2.9 AA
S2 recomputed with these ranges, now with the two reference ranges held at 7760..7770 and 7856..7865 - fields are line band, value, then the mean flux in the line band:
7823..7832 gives 0.2 AA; 69.3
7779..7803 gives -1.3 AA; 74.8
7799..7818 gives -0.5 AA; 72.8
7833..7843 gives 0.2 AA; 68.7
